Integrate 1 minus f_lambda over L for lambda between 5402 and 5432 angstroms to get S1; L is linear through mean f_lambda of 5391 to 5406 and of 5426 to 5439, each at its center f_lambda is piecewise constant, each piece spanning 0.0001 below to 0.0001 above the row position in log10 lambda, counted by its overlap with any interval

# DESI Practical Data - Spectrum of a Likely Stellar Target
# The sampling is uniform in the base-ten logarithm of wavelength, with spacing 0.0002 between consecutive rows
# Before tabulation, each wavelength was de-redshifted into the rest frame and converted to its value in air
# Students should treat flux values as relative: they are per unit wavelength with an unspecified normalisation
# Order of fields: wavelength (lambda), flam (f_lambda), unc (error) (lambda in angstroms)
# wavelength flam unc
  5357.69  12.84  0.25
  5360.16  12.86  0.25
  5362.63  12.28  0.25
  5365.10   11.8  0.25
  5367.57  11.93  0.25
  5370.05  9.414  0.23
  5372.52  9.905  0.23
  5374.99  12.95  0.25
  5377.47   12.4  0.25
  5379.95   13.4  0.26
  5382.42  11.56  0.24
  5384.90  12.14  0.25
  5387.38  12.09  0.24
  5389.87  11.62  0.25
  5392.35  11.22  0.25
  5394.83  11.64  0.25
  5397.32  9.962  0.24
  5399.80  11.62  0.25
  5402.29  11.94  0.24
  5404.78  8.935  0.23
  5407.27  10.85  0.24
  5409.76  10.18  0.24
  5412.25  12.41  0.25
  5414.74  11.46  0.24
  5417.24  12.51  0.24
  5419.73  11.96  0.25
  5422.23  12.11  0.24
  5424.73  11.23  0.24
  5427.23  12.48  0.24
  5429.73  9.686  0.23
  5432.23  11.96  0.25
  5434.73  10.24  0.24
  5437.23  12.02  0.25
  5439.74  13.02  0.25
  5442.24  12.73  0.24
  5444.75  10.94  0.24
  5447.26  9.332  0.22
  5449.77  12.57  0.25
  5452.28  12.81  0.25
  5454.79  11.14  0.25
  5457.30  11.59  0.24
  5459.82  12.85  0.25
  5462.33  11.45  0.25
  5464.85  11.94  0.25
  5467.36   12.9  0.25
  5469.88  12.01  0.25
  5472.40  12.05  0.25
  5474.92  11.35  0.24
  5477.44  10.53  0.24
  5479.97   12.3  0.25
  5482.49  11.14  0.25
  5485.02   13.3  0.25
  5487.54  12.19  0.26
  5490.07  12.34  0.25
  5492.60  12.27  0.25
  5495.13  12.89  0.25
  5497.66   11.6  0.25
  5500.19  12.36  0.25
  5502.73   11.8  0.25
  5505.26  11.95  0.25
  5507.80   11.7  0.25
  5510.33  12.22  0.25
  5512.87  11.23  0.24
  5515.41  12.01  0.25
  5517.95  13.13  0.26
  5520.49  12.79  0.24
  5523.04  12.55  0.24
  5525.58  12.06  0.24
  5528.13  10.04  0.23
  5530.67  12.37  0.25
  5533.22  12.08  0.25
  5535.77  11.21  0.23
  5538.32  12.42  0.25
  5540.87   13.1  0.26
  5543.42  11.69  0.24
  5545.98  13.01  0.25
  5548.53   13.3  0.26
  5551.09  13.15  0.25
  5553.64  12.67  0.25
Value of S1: -0.46 angstroms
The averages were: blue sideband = 10.9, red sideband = 11.3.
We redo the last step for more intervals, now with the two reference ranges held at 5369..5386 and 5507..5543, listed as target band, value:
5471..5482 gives 0.38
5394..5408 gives 1.15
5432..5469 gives 0.16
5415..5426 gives -0.09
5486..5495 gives -0.30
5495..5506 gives -0.04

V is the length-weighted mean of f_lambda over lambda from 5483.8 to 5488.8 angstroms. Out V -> 12.8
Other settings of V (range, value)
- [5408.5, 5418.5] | 11.6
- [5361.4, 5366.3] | 12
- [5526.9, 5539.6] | 11.6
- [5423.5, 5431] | 11.1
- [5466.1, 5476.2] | 12.1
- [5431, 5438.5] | 11.4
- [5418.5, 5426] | 11.8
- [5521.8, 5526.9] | 12.3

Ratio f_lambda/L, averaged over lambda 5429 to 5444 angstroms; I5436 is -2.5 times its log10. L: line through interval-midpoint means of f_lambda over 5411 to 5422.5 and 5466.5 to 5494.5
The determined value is 0.04 mag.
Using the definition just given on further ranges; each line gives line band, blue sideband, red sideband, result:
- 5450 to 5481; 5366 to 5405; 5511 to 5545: -0.01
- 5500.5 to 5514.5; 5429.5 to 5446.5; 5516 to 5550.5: 0.02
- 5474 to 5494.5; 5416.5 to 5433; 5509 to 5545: -0.01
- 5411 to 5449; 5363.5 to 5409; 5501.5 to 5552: 0.00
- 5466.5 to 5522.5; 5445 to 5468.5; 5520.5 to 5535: -0.02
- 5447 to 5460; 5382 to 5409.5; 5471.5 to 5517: -0.01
